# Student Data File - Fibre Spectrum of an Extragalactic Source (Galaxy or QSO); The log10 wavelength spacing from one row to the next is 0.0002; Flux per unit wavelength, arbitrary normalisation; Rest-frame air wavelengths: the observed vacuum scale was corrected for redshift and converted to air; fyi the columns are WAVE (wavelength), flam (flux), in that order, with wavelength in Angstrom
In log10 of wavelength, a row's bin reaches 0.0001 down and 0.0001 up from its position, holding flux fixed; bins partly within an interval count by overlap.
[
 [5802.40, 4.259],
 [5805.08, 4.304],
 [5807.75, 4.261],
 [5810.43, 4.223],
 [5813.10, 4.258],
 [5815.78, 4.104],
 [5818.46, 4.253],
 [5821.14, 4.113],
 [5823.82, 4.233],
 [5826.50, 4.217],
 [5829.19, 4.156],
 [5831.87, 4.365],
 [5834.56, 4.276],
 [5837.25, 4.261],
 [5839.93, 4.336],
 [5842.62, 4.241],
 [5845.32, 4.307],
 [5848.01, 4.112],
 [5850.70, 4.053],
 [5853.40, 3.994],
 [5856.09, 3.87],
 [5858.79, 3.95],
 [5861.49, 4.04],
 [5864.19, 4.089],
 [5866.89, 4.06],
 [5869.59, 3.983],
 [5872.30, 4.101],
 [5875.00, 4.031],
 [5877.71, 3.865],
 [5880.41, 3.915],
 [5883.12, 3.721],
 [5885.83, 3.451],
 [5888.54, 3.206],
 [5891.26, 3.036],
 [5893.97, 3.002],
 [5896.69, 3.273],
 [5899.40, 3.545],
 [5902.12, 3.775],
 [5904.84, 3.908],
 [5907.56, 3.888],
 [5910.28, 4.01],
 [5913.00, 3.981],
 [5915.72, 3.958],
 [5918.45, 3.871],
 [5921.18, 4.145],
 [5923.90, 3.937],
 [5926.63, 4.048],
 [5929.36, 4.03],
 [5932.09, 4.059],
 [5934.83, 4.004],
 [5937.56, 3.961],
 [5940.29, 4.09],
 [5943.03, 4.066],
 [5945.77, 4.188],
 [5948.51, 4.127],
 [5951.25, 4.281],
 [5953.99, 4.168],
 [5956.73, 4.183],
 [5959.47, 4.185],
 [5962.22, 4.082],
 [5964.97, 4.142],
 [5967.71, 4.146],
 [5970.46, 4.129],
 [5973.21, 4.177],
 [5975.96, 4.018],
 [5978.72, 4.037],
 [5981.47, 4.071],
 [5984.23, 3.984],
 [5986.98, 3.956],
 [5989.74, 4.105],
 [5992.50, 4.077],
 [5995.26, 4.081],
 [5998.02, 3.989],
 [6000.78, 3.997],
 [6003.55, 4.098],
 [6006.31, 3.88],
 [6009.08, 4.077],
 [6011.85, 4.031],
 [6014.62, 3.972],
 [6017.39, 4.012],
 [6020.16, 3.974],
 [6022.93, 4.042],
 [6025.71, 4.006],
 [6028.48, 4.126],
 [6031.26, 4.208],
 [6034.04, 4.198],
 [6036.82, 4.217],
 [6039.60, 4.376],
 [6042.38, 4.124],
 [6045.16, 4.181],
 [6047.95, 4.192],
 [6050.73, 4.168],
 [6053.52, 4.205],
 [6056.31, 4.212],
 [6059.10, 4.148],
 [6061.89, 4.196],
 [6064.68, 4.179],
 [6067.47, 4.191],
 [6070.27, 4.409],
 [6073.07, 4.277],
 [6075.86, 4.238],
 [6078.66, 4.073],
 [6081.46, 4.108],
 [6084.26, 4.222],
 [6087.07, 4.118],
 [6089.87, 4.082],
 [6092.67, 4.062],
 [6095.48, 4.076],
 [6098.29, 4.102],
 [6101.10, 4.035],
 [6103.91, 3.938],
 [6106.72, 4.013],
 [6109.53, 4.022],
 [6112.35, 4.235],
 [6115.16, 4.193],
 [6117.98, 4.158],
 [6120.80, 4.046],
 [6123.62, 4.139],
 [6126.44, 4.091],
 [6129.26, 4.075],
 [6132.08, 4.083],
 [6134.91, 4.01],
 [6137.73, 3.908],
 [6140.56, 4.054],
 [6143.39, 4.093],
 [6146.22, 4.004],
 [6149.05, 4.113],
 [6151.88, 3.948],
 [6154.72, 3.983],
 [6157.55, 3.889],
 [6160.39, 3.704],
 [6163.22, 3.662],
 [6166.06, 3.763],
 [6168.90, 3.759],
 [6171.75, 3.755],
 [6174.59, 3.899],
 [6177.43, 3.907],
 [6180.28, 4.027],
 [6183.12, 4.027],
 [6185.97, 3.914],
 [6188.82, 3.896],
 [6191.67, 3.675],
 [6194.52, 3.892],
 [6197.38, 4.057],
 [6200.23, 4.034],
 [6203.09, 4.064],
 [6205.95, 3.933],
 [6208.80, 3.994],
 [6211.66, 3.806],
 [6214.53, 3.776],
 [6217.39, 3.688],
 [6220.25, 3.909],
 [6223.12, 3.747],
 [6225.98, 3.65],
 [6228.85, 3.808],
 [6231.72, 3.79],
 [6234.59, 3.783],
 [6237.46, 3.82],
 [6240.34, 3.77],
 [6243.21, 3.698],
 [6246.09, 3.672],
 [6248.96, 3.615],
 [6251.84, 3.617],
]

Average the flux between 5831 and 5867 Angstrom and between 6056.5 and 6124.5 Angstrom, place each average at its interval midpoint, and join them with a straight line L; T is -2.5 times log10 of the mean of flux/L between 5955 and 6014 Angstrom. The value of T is 0.02 mag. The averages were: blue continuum 4.14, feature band 4.07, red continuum 4.14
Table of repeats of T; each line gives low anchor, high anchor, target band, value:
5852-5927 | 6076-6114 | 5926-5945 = -0.05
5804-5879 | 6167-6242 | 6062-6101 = -0.05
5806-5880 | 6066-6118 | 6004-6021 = 0.04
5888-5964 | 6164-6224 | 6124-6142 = -0.04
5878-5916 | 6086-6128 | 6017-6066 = -0.06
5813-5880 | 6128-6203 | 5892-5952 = 0.05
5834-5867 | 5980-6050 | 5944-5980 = -0.01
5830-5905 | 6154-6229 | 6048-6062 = -0.09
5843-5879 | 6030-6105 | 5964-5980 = 0.00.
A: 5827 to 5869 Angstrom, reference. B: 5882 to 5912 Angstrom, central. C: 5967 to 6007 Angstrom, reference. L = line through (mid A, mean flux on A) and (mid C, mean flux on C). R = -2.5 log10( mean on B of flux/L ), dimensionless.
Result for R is 0.16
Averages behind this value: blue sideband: 4.14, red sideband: 4.05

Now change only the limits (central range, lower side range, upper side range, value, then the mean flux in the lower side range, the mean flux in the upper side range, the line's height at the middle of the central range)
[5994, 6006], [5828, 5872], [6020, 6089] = 0.04 mag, 4.13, 4.18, 4.17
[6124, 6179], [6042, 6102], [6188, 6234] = 0.01 mag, 4.17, 3.86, 3.99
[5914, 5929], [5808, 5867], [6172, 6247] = 0.03 mag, 4.16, 3.85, 4.09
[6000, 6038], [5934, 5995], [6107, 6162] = 0.01 mag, 4.1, 4.04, 4.08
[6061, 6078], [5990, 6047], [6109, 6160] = -0.05 mag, 4.08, 4.05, 4.07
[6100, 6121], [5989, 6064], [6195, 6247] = -0.02 mag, 4.11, 3.84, 3.99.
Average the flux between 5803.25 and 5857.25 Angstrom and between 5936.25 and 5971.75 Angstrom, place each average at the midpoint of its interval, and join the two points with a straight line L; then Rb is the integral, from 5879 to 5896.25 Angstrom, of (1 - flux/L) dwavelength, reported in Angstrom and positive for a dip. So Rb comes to 3.2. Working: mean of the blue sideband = 4.2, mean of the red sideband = 4.14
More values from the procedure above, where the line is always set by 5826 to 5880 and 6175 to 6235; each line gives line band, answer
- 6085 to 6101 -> -0.6 Angstrom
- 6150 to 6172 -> 0.5 Angstrom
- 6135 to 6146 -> -0.3 Angstrom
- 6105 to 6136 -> -1.3 Angstrom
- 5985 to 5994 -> -0.1 Angstrom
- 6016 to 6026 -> 0.0 Angstrom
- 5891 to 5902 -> 2.1 Angstrom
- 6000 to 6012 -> 0.0 Angstrom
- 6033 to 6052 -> -1.1 Angstrom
